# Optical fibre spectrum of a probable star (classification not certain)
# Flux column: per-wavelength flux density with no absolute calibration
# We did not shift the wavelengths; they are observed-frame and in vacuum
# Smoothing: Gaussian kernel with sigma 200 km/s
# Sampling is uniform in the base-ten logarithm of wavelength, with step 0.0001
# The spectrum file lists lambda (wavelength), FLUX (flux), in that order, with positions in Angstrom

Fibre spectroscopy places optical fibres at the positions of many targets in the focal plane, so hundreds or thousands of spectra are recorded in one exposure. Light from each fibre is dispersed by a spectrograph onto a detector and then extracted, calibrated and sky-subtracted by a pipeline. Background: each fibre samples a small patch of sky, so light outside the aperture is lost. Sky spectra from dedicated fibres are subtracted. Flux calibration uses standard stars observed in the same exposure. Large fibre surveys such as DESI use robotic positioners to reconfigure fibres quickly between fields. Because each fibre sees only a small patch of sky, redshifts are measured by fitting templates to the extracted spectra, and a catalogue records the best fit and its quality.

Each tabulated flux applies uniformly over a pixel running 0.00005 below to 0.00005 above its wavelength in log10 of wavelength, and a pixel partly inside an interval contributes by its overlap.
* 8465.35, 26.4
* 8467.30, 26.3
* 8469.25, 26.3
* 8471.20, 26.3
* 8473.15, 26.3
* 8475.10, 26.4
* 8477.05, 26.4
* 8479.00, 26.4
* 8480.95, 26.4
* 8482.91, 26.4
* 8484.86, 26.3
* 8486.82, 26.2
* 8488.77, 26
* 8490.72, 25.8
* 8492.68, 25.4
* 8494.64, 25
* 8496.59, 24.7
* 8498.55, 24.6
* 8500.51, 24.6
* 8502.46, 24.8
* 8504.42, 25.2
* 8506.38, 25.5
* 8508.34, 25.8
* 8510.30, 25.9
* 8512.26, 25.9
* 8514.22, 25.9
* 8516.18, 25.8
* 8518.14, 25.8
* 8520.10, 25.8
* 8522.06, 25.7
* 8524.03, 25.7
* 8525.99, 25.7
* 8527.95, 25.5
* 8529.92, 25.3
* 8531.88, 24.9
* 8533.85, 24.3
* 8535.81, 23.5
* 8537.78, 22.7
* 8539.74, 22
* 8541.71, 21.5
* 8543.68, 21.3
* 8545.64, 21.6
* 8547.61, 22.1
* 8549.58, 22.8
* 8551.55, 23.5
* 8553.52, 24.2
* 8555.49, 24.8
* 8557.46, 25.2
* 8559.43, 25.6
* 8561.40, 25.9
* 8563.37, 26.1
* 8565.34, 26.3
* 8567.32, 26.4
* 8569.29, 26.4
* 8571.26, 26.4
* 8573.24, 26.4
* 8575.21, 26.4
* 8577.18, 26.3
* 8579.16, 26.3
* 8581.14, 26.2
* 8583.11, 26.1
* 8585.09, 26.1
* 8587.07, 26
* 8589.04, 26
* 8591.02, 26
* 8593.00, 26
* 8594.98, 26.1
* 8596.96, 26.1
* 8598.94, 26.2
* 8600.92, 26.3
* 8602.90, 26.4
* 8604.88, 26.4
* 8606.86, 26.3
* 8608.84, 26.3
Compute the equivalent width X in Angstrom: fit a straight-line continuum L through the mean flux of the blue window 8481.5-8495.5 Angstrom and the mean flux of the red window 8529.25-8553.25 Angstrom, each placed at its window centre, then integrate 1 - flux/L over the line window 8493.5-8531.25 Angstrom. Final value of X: -1.37 Angstrom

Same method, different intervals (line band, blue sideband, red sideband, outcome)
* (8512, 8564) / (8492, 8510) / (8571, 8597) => 2.4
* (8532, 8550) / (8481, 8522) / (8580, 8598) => 2.3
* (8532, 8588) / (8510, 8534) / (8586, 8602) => 2.4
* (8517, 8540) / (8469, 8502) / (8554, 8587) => 1.0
